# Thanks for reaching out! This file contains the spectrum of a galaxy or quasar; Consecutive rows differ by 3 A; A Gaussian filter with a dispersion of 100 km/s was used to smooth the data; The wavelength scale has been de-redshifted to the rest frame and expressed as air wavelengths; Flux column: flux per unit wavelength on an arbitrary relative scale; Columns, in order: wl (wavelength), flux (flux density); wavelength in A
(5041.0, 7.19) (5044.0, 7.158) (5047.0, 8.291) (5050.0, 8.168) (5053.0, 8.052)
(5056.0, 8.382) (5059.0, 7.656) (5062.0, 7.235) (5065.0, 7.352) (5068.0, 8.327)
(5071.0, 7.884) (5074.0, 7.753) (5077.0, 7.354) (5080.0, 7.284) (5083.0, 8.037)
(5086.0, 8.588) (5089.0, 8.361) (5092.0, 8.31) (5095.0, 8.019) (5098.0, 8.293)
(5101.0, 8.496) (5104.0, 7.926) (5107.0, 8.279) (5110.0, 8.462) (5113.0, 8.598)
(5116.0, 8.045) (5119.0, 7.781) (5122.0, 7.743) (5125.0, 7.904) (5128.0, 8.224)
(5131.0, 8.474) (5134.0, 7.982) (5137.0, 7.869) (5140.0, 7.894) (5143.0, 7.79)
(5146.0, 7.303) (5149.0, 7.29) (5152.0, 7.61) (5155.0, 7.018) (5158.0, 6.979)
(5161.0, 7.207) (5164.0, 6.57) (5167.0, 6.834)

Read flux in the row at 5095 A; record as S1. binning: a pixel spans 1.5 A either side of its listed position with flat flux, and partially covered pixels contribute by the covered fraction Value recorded 8.019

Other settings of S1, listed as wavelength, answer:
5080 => 7.284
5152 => 7.61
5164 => 6.57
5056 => 8.382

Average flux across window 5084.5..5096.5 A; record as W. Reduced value 8.32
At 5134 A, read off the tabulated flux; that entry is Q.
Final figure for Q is 7.982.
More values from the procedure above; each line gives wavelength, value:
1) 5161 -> 7.207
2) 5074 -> 7.753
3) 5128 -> 8.224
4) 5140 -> 7.894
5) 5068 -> 8.327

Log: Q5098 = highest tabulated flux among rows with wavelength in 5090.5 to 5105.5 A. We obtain 8.496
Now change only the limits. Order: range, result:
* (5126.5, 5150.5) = 8.474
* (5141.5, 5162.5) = 7.79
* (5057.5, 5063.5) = 7.656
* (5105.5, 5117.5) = 8.598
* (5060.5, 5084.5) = 8.327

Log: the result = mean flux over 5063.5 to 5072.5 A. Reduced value 7.85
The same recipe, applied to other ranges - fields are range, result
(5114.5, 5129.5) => 7.94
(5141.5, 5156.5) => 7.4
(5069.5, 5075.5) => 7.82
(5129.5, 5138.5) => 8.11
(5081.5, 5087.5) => 8.31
